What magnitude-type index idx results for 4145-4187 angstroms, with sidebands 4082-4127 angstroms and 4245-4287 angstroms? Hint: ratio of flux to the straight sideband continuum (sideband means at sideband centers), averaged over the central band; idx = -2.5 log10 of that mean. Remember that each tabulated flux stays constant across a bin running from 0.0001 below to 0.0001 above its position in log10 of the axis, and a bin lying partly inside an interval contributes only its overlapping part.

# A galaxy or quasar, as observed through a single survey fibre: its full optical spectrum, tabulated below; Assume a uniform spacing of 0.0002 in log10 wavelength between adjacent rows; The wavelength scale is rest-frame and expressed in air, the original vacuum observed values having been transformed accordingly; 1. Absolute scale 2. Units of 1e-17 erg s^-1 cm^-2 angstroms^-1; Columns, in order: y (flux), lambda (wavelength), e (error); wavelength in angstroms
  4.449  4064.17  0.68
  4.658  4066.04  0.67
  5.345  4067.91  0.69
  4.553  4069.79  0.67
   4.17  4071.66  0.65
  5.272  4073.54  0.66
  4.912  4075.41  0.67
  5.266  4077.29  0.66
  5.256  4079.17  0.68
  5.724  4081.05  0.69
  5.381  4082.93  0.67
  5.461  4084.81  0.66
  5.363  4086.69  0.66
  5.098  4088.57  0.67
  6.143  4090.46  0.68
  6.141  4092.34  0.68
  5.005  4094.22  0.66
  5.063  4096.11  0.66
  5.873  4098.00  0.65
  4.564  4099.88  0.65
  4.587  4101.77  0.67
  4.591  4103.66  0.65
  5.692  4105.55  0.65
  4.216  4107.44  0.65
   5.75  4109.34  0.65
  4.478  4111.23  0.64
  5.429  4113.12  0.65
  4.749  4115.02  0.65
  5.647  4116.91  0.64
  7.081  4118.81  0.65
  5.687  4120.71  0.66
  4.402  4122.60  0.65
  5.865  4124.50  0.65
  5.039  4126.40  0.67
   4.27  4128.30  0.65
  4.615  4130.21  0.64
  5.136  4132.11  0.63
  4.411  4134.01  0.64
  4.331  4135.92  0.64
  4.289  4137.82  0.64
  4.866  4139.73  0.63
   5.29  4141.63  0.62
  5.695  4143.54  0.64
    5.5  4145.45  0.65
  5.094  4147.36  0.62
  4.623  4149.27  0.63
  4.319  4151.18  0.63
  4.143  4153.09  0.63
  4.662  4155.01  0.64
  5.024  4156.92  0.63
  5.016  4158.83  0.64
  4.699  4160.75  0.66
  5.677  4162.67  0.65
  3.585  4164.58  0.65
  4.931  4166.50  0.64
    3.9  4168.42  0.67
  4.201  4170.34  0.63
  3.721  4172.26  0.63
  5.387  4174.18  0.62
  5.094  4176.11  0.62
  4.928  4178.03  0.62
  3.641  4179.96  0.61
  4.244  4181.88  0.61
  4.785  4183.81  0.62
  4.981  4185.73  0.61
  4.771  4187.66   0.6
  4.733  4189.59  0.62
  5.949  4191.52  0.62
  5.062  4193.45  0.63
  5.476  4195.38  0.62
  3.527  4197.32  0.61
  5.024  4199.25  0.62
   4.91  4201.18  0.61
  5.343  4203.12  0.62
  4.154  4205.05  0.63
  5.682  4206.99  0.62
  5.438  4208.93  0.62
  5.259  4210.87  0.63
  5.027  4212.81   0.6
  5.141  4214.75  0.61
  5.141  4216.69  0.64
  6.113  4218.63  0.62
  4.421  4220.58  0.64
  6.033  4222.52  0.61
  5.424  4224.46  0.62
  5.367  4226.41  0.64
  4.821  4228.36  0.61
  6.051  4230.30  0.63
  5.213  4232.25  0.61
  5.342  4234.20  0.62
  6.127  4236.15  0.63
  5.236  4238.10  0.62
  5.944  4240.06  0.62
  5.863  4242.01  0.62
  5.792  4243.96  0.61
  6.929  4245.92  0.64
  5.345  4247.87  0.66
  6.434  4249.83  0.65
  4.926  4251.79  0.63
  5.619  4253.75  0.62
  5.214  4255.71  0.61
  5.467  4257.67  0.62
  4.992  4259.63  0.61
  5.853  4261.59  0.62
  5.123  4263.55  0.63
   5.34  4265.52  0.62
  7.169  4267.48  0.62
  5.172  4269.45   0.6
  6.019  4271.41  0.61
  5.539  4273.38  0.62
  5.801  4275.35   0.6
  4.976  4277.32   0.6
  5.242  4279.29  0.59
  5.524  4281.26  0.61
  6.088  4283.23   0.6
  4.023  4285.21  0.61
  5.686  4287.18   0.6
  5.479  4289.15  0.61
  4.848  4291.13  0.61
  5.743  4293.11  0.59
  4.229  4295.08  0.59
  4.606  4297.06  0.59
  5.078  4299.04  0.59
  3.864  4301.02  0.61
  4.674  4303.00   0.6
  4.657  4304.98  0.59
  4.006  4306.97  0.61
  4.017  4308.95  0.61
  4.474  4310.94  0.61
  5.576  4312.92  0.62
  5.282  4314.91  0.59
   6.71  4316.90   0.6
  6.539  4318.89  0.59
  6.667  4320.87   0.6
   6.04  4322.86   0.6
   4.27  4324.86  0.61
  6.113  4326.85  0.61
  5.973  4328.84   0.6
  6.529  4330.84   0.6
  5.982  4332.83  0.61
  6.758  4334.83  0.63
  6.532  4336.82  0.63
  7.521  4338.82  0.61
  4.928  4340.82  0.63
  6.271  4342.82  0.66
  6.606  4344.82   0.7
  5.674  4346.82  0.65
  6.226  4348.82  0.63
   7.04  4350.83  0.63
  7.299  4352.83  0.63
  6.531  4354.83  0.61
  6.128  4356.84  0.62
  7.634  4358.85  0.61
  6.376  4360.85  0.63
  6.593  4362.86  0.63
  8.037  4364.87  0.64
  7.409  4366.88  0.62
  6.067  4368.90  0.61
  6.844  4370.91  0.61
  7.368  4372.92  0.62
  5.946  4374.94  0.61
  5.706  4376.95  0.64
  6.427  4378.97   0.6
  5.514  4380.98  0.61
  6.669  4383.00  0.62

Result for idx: 0.17 mag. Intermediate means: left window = 5.31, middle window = 4.63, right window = 5.56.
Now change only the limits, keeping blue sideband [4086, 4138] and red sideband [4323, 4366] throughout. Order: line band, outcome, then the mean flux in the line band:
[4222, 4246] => 0.03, 5.65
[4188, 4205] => 0.13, 4.95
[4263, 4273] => 0.04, 5.78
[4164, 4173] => 0.31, 4.1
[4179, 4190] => 0.22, 4.52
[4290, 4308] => 0.31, 4.64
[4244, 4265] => 0.06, 5.59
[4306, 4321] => 0.17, 5.34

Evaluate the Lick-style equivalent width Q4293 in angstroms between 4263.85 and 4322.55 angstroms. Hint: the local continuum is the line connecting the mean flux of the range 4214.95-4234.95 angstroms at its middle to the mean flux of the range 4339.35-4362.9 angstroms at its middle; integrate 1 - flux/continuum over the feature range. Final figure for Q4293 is 6.7 angstroms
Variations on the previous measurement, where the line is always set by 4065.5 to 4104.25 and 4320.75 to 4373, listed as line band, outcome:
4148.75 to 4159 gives 1.7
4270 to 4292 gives 2.7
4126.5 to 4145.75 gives 2.1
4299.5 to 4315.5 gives 4.4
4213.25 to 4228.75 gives 1.4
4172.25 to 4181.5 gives 1.7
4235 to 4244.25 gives 0.3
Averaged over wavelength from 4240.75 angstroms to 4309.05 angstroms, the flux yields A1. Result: 5.31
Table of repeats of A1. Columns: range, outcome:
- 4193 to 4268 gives 5.41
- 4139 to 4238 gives 4.98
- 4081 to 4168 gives 5.05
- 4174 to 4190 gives 4.7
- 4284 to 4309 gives 4.72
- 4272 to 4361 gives 5.68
